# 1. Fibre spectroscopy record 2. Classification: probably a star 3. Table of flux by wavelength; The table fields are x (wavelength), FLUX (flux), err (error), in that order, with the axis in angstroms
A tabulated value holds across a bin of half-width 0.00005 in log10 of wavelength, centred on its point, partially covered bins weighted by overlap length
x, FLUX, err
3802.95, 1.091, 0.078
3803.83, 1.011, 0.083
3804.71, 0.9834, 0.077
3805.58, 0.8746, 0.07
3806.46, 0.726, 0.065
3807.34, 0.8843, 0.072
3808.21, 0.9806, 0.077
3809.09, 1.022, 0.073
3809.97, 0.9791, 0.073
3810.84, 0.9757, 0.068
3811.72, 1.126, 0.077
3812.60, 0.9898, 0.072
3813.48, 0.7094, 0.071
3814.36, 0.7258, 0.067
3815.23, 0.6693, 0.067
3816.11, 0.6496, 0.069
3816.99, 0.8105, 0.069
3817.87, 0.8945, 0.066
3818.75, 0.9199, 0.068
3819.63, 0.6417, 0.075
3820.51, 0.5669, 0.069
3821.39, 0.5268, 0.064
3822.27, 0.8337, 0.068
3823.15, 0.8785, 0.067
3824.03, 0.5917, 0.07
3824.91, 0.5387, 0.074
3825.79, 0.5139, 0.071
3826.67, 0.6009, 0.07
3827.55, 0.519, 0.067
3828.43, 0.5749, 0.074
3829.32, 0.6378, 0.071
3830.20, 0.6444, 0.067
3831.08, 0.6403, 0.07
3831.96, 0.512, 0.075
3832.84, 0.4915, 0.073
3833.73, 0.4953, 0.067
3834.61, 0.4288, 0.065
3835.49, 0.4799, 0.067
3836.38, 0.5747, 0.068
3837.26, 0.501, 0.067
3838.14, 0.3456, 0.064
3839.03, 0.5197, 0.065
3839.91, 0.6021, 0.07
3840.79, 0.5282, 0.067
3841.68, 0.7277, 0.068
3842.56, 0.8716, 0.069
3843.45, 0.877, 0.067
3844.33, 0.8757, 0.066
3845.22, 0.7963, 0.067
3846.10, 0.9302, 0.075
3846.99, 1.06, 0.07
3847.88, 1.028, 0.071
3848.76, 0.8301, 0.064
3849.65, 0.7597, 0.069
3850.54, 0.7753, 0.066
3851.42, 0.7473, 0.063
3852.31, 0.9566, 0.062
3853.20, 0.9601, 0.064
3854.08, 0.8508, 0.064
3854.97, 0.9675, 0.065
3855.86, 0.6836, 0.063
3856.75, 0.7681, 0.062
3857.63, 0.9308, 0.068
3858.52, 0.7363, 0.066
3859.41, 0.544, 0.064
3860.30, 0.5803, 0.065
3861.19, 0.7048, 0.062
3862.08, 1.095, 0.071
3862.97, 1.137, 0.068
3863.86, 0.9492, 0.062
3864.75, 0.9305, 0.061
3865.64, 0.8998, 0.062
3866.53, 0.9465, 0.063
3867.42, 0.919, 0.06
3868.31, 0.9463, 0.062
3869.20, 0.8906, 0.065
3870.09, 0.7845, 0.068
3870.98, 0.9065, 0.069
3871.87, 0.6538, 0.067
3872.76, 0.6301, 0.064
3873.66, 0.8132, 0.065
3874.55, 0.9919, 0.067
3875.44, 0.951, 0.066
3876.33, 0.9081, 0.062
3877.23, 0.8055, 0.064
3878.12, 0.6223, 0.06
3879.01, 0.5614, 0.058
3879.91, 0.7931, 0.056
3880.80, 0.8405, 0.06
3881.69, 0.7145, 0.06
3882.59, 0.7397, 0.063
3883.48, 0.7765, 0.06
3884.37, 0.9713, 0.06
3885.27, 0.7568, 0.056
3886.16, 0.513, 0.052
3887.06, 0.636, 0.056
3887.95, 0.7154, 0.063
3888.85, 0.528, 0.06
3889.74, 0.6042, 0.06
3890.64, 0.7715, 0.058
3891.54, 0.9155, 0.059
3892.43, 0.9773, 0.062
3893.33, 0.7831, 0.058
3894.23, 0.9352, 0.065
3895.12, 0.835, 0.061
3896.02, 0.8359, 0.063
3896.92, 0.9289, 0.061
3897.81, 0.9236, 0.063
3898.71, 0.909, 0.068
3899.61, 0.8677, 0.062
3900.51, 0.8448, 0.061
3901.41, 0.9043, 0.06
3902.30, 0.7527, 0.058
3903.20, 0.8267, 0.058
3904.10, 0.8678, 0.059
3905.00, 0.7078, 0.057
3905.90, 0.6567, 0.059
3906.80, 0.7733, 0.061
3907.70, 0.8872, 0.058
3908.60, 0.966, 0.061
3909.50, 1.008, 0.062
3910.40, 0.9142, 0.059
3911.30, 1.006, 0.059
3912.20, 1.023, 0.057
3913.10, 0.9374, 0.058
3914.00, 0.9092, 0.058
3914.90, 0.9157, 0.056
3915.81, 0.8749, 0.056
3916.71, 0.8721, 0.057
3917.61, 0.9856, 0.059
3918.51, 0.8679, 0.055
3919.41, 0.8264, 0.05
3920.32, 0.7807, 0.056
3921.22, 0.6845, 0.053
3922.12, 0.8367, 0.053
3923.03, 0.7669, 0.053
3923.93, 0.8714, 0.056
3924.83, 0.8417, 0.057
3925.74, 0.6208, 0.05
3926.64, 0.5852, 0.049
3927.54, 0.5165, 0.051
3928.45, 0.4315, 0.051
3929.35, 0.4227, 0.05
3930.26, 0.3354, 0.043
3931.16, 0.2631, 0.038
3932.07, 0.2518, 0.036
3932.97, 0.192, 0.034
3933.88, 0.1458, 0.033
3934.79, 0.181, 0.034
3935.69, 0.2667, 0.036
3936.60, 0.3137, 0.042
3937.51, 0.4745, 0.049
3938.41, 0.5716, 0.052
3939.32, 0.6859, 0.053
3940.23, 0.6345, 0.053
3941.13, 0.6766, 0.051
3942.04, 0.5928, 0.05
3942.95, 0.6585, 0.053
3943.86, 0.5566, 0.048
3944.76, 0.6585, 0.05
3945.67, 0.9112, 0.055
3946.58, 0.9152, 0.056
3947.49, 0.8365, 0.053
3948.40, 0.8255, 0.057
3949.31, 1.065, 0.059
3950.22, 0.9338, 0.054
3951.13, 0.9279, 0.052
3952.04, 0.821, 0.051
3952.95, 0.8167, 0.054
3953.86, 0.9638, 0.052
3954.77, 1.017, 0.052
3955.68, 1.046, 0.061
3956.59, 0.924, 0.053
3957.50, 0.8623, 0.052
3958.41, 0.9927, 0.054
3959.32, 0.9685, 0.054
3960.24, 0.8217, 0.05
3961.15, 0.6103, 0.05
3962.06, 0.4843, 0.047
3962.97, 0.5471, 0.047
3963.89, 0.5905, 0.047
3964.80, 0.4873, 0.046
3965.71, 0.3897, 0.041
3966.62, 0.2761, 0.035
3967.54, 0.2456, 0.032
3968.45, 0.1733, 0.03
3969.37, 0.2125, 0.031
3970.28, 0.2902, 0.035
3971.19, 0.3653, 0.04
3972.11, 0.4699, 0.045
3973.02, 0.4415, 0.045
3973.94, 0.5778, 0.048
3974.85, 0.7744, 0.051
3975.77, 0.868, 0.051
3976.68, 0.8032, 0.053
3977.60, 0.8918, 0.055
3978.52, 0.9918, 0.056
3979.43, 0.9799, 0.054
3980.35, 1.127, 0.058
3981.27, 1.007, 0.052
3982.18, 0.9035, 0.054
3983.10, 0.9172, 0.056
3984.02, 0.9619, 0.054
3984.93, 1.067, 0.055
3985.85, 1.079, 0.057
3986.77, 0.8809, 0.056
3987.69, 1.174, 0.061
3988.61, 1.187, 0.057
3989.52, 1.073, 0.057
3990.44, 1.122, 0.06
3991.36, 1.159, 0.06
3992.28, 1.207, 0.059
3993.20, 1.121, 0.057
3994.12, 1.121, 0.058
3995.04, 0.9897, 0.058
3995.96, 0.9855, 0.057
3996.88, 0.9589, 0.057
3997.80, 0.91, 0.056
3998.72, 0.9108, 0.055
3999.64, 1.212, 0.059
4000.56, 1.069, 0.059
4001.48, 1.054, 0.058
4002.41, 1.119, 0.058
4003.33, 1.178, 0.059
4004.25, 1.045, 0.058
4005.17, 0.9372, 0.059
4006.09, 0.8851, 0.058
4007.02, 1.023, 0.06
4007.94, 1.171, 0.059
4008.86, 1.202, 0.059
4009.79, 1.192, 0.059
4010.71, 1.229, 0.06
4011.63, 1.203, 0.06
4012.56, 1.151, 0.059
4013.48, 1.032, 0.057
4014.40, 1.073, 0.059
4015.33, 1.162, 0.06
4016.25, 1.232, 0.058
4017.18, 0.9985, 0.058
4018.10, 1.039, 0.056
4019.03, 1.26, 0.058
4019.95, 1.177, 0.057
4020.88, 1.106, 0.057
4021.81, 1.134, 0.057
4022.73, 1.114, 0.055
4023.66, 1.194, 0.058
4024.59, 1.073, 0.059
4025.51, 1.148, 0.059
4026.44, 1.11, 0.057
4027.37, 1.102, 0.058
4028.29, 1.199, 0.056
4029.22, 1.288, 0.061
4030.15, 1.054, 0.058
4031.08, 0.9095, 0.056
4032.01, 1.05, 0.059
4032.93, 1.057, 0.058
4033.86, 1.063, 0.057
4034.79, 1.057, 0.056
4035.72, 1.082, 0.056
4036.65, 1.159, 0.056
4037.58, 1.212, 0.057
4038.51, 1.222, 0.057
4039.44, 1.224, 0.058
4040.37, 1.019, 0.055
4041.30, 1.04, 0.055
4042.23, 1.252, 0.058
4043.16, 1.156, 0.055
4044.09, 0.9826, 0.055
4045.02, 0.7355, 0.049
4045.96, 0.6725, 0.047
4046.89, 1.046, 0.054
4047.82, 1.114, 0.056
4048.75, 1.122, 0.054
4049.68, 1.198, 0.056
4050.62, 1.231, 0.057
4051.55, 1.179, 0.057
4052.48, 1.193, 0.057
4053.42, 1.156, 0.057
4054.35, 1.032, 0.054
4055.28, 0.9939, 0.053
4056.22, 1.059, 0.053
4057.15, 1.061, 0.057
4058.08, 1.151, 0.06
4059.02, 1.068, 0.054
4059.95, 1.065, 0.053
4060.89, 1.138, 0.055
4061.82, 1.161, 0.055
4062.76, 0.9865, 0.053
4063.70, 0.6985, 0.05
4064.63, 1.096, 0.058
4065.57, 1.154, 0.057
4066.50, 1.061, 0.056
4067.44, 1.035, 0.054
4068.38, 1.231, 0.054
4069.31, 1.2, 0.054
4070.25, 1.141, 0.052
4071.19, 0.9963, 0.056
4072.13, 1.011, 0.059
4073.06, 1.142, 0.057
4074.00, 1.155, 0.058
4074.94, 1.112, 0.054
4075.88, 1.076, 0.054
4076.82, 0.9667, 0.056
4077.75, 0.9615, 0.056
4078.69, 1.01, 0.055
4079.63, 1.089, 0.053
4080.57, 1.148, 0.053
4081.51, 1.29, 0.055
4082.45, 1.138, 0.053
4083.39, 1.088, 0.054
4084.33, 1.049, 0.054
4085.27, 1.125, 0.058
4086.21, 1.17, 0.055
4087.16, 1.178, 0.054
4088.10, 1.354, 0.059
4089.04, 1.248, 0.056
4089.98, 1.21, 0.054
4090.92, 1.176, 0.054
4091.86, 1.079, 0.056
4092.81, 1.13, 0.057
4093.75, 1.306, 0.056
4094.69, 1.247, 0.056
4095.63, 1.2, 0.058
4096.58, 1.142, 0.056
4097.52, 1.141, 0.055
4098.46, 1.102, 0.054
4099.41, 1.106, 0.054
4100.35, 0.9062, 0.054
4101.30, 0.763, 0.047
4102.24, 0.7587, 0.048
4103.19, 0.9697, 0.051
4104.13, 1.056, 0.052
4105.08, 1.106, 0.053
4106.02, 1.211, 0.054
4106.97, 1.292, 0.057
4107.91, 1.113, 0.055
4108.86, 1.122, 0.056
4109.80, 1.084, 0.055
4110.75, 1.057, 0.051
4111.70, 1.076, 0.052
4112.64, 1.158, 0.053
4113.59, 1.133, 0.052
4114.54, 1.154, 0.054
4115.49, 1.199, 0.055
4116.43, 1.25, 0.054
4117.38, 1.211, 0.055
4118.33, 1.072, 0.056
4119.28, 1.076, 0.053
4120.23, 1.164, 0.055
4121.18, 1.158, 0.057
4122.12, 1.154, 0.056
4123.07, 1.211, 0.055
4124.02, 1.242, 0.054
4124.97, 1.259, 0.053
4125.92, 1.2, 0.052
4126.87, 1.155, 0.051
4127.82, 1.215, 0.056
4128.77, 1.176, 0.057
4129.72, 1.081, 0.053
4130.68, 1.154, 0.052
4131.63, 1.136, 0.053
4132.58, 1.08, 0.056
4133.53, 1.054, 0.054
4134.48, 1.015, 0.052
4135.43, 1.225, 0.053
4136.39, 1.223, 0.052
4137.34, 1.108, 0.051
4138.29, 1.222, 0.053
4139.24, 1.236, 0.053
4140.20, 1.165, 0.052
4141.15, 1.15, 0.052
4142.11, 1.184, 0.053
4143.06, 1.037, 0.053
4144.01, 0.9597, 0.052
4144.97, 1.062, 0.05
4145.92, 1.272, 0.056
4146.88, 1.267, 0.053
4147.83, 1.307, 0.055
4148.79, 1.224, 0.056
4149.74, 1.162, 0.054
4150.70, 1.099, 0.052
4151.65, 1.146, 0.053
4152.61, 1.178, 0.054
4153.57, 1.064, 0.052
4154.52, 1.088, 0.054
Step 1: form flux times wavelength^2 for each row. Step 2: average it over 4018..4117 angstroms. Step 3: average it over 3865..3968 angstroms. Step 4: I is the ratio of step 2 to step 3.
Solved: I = 1.6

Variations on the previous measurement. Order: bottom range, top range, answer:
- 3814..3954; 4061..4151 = 1.70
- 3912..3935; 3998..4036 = 1.78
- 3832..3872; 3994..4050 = 1.53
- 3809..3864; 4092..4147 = 1.76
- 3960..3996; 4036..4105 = 1.46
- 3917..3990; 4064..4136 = 1.72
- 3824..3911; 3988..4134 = 1.58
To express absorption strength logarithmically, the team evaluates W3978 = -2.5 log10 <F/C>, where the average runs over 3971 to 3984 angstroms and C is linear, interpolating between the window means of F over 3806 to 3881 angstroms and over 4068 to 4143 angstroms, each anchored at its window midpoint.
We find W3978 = 0.18 mag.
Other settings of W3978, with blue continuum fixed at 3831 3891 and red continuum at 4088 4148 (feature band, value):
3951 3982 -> 0.295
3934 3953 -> 0.303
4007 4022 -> -0.159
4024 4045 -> -0.090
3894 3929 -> 0.005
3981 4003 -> -0.104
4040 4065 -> -0.017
